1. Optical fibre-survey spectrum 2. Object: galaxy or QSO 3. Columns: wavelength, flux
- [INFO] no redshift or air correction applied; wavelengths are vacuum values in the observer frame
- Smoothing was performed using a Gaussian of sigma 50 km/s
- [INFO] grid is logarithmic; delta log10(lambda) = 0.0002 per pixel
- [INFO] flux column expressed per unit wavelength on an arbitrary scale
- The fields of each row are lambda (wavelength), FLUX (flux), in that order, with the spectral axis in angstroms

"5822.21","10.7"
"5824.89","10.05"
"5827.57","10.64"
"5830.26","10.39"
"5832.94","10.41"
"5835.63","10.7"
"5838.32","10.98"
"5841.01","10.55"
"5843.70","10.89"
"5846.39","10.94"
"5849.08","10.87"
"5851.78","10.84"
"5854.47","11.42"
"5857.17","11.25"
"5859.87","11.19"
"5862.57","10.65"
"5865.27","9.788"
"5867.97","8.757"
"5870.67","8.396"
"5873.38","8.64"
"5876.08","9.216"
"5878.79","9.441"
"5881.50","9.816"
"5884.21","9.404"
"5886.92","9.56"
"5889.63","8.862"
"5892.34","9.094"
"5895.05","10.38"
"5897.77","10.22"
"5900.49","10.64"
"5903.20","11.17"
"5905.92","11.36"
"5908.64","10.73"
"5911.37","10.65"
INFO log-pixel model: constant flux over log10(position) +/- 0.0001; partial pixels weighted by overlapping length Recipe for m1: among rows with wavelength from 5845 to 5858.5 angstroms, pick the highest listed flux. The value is 11.42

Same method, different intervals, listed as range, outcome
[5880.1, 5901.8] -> 10.64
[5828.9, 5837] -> 10.7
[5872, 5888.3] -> 9.816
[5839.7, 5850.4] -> 10.94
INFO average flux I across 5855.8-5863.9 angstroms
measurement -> 11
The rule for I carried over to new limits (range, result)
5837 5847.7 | 10.8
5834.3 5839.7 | 10.8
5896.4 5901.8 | 10.4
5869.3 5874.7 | 8.51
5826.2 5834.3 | 10.5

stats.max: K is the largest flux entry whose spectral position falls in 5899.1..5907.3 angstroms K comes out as 11.36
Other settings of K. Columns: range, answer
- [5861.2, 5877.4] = 10.65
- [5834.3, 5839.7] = 10.98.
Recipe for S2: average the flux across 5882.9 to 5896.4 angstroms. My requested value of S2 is 9.47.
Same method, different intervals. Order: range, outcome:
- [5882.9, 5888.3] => 9.48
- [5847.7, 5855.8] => 11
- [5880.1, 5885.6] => 9.6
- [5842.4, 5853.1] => 10.9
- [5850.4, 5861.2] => 11.2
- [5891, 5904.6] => 10.3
